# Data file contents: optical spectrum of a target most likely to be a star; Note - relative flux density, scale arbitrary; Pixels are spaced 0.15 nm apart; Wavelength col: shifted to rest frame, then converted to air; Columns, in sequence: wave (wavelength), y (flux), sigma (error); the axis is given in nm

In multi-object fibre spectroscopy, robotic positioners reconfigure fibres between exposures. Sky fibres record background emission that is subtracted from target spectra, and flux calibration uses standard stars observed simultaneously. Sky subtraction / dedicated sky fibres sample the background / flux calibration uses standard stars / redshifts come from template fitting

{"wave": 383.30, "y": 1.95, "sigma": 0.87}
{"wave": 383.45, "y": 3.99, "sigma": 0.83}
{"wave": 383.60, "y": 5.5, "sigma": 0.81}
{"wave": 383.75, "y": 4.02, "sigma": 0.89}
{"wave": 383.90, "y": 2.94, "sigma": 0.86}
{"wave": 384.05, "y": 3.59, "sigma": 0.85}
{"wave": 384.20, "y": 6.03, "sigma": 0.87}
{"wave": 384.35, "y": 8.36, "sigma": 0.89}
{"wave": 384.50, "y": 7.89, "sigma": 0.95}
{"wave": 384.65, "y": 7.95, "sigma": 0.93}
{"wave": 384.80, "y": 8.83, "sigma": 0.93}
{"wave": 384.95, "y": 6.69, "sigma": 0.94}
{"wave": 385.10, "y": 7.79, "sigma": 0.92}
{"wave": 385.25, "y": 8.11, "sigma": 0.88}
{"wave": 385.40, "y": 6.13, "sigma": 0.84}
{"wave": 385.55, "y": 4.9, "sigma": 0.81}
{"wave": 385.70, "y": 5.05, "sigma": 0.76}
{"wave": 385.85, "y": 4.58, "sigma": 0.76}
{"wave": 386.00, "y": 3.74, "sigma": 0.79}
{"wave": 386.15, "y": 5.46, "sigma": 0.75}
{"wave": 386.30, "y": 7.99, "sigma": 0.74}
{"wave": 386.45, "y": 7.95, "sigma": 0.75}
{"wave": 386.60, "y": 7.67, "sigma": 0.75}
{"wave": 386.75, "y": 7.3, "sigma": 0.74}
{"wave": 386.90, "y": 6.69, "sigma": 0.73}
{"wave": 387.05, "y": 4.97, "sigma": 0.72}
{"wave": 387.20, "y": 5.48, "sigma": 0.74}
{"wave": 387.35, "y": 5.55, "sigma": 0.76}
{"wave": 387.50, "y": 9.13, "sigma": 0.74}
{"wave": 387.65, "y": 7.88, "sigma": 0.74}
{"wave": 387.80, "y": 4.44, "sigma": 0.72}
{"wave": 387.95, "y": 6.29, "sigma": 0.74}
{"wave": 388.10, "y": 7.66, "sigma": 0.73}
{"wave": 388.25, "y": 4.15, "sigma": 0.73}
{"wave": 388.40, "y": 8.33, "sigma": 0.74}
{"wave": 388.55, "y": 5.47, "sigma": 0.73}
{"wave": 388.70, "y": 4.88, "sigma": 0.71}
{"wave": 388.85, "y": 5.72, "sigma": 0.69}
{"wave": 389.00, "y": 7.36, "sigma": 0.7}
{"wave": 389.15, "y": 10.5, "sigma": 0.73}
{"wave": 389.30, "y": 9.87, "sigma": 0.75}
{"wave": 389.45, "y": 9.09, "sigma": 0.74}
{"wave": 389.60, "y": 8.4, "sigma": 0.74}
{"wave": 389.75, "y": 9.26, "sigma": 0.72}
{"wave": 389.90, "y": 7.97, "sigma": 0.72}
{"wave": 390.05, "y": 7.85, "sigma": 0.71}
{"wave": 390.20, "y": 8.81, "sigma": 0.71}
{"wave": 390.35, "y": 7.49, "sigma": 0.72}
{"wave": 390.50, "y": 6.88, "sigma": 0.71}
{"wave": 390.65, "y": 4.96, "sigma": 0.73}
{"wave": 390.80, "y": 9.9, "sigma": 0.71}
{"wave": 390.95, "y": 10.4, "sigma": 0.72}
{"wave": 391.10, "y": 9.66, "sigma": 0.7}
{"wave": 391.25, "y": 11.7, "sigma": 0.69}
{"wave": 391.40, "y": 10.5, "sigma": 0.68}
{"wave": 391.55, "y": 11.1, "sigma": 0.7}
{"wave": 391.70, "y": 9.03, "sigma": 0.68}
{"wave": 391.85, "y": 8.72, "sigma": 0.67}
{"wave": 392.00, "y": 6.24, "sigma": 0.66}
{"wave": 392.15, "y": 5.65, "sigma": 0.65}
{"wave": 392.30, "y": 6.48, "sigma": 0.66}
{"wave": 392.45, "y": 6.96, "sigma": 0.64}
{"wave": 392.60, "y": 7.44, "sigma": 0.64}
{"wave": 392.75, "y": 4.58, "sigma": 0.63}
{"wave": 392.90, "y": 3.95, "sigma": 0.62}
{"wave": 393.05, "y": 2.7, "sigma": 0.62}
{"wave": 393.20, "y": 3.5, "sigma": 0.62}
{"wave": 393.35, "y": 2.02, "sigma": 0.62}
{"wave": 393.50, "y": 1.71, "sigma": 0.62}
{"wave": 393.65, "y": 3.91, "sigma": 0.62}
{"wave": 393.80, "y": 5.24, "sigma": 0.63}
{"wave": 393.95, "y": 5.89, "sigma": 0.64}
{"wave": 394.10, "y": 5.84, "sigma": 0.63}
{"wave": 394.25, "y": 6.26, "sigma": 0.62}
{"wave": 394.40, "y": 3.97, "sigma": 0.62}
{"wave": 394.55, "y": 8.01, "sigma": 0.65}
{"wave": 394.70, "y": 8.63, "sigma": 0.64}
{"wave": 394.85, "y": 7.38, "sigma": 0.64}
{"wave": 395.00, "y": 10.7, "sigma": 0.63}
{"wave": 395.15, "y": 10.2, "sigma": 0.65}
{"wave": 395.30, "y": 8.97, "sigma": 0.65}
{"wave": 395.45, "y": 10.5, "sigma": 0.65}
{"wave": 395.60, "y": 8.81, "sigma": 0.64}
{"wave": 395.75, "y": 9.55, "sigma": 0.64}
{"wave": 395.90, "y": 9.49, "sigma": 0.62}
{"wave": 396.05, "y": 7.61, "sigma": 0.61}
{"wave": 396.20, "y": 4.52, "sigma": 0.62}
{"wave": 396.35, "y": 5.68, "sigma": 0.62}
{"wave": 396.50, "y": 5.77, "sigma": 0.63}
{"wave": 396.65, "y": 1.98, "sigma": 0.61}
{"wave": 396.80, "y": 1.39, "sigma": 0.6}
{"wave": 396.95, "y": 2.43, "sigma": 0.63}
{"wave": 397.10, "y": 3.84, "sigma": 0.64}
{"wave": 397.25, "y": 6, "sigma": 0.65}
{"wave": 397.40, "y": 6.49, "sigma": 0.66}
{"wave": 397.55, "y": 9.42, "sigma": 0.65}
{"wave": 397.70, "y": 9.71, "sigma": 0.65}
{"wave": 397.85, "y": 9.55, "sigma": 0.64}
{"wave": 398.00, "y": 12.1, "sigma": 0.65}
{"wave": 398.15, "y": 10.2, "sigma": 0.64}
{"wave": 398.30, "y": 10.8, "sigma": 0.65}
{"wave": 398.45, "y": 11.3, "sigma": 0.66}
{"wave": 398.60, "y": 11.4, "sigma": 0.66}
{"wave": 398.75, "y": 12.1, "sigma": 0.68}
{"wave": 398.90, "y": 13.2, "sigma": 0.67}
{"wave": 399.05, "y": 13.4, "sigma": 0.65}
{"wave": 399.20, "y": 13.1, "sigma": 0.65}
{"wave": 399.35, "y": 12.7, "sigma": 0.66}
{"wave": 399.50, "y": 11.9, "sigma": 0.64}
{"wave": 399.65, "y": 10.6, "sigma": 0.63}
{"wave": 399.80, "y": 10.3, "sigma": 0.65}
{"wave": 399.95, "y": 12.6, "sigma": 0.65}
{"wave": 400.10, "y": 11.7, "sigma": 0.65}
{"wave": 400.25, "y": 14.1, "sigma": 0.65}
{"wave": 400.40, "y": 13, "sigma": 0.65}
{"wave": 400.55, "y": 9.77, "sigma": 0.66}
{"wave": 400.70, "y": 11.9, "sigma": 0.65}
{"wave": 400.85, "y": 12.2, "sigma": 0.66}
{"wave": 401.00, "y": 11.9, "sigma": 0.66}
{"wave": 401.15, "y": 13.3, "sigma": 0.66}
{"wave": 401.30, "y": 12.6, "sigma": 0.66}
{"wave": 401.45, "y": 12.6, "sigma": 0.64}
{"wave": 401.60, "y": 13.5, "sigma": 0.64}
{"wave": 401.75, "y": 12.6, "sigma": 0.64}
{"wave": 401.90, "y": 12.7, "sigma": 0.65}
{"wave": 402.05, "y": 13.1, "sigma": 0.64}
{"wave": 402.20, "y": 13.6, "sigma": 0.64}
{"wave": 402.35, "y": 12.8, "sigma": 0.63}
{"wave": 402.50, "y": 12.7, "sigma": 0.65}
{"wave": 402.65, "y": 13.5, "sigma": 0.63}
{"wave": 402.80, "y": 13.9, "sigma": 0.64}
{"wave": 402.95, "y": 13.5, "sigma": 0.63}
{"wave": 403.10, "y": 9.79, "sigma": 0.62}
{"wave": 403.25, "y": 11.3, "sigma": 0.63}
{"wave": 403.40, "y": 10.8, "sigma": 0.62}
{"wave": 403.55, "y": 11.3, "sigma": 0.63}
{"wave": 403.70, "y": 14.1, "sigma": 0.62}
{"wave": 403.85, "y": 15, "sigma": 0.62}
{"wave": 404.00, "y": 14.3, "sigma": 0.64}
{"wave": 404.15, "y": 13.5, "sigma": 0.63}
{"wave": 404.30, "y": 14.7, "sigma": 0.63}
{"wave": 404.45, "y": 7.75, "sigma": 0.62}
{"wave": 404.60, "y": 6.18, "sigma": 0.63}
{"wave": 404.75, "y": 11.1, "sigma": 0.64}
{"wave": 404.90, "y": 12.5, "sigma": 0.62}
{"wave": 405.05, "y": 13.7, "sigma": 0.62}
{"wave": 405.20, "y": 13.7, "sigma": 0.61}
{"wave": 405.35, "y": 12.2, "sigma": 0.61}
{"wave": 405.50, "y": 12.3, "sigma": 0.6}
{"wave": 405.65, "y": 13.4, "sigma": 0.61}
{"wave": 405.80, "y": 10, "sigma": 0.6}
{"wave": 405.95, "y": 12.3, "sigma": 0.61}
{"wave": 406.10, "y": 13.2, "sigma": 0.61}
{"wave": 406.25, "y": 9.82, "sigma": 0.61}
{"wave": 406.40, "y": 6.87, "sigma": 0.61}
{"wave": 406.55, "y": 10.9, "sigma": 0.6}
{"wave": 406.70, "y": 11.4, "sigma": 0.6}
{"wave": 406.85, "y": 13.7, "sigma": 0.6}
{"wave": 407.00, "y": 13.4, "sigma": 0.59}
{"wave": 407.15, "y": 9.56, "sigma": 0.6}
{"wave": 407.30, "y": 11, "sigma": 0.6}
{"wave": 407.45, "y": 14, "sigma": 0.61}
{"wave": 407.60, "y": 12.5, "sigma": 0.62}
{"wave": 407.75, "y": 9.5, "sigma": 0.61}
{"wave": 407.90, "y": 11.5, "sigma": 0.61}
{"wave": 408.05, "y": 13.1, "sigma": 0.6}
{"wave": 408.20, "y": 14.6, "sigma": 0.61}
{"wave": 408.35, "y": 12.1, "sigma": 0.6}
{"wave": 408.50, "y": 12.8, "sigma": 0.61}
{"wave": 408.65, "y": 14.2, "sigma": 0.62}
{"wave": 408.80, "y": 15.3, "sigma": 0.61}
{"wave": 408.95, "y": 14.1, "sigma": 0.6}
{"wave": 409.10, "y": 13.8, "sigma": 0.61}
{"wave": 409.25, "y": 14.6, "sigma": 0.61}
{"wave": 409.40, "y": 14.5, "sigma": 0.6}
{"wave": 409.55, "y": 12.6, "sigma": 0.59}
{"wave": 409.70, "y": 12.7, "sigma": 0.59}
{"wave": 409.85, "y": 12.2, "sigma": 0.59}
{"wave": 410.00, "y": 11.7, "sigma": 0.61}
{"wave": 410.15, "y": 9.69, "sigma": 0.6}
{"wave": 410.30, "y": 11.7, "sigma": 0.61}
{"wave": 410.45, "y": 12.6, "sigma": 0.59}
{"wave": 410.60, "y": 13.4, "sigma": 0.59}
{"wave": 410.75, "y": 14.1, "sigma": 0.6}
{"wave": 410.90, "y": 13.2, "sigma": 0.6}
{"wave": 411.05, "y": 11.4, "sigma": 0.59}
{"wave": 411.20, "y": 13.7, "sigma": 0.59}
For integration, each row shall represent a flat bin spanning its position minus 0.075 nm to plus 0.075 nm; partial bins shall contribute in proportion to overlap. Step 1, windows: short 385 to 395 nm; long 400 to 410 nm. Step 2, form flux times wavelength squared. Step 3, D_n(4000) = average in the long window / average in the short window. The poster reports 1.96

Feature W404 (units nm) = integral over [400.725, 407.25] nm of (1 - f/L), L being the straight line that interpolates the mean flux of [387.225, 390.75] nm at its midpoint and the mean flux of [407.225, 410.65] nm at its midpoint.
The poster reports -0.45 nm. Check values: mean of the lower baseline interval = 7.29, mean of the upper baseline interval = 12.8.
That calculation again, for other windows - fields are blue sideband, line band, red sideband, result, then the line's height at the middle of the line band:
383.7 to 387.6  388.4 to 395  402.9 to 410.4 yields 0.72 nm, 8.05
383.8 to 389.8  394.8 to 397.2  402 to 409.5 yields 0.67 nm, 9.48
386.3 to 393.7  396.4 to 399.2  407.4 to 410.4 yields 0.31 nm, 9.44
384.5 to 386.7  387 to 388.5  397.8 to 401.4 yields 0.22 nm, 7.49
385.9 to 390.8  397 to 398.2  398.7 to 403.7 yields 0.30 nm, 10.9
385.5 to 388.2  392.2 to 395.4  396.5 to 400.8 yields 0.94 nm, 8.36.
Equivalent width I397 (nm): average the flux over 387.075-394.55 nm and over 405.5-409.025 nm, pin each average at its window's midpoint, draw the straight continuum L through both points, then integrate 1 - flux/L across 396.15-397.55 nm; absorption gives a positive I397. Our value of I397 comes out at 0.685 nm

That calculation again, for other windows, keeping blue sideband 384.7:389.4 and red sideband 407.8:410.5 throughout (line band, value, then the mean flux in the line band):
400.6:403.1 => -0.43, 12.8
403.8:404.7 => -0.02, 11.8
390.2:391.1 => -0.05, 8.14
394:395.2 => 0.18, 7.53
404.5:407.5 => 0.14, 11.5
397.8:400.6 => -0.46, 11.8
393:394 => 0.59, 3.53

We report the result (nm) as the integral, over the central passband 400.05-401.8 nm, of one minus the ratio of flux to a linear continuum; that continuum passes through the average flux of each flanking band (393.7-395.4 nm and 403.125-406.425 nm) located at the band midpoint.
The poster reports -0.39 nm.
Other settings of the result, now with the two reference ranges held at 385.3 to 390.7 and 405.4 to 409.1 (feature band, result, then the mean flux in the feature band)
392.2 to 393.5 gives 0.57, 4.55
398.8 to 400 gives -0.27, 12.2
